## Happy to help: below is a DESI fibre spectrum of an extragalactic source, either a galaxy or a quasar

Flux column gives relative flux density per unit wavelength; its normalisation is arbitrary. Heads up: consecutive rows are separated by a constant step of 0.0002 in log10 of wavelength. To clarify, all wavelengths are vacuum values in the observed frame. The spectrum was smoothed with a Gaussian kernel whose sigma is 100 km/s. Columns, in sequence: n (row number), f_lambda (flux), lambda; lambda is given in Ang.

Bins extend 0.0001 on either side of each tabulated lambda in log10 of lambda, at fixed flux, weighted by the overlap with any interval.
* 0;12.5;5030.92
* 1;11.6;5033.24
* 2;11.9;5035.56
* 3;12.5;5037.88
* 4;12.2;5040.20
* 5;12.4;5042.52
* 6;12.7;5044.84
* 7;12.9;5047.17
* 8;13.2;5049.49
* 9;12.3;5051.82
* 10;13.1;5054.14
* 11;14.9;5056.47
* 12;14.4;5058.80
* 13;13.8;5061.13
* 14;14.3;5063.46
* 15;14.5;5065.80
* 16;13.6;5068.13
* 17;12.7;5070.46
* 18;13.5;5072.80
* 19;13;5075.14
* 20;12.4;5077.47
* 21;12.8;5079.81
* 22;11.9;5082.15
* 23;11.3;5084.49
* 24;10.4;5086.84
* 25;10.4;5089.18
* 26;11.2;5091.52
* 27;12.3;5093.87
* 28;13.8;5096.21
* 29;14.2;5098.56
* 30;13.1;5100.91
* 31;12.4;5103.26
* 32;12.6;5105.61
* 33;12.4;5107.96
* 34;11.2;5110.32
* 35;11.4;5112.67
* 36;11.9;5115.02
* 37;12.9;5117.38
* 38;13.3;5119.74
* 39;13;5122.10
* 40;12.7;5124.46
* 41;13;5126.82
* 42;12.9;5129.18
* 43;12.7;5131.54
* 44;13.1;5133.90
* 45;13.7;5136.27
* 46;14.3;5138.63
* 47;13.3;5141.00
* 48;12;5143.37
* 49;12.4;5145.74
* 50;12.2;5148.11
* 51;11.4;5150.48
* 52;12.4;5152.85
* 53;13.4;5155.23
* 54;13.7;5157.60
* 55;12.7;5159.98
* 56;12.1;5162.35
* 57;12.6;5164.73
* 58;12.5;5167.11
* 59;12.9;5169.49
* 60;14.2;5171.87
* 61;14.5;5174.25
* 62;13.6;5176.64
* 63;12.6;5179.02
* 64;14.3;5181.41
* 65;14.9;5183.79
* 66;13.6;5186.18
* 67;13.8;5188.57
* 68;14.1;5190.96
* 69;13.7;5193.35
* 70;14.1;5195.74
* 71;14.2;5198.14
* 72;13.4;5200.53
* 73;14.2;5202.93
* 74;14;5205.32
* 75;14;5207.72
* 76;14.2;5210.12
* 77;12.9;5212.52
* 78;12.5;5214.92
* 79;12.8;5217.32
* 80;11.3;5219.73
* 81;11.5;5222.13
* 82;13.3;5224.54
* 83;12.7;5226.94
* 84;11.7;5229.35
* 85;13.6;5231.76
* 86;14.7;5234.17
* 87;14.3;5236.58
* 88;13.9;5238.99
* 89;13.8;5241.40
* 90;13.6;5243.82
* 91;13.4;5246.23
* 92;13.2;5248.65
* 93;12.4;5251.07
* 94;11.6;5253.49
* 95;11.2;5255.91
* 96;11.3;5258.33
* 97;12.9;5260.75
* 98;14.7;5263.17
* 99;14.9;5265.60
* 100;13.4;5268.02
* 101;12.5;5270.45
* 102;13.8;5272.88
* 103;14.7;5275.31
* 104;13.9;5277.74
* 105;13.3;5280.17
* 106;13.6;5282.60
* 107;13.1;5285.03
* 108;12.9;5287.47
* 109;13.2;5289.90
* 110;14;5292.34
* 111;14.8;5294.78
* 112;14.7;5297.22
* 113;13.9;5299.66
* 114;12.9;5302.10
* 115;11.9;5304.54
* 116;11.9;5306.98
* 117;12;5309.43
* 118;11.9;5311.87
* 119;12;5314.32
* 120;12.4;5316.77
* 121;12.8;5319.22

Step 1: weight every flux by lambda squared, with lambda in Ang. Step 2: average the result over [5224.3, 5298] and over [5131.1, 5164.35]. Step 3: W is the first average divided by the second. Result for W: 1.1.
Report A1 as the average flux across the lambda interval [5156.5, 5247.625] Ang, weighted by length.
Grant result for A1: 13.4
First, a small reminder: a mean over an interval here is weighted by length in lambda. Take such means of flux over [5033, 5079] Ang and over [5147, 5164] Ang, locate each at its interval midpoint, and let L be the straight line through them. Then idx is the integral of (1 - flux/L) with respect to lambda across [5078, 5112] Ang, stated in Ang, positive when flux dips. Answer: 2.02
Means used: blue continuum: 13.1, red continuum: 12.6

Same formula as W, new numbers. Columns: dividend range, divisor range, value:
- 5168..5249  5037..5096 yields 1.12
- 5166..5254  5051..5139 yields 1.09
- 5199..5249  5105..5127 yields 1.12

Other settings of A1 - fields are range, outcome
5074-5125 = 12.3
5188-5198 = 14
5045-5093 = 12.8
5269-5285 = 13.6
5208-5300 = 13.3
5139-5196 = 13.2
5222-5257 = 13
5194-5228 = 13.2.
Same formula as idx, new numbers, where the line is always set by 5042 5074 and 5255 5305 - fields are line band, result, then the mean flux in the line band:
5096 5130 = 2.0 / 12.7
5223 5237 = 0.2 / 13.3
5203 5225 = 0.7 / 13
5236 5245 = -0.3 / 13.9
